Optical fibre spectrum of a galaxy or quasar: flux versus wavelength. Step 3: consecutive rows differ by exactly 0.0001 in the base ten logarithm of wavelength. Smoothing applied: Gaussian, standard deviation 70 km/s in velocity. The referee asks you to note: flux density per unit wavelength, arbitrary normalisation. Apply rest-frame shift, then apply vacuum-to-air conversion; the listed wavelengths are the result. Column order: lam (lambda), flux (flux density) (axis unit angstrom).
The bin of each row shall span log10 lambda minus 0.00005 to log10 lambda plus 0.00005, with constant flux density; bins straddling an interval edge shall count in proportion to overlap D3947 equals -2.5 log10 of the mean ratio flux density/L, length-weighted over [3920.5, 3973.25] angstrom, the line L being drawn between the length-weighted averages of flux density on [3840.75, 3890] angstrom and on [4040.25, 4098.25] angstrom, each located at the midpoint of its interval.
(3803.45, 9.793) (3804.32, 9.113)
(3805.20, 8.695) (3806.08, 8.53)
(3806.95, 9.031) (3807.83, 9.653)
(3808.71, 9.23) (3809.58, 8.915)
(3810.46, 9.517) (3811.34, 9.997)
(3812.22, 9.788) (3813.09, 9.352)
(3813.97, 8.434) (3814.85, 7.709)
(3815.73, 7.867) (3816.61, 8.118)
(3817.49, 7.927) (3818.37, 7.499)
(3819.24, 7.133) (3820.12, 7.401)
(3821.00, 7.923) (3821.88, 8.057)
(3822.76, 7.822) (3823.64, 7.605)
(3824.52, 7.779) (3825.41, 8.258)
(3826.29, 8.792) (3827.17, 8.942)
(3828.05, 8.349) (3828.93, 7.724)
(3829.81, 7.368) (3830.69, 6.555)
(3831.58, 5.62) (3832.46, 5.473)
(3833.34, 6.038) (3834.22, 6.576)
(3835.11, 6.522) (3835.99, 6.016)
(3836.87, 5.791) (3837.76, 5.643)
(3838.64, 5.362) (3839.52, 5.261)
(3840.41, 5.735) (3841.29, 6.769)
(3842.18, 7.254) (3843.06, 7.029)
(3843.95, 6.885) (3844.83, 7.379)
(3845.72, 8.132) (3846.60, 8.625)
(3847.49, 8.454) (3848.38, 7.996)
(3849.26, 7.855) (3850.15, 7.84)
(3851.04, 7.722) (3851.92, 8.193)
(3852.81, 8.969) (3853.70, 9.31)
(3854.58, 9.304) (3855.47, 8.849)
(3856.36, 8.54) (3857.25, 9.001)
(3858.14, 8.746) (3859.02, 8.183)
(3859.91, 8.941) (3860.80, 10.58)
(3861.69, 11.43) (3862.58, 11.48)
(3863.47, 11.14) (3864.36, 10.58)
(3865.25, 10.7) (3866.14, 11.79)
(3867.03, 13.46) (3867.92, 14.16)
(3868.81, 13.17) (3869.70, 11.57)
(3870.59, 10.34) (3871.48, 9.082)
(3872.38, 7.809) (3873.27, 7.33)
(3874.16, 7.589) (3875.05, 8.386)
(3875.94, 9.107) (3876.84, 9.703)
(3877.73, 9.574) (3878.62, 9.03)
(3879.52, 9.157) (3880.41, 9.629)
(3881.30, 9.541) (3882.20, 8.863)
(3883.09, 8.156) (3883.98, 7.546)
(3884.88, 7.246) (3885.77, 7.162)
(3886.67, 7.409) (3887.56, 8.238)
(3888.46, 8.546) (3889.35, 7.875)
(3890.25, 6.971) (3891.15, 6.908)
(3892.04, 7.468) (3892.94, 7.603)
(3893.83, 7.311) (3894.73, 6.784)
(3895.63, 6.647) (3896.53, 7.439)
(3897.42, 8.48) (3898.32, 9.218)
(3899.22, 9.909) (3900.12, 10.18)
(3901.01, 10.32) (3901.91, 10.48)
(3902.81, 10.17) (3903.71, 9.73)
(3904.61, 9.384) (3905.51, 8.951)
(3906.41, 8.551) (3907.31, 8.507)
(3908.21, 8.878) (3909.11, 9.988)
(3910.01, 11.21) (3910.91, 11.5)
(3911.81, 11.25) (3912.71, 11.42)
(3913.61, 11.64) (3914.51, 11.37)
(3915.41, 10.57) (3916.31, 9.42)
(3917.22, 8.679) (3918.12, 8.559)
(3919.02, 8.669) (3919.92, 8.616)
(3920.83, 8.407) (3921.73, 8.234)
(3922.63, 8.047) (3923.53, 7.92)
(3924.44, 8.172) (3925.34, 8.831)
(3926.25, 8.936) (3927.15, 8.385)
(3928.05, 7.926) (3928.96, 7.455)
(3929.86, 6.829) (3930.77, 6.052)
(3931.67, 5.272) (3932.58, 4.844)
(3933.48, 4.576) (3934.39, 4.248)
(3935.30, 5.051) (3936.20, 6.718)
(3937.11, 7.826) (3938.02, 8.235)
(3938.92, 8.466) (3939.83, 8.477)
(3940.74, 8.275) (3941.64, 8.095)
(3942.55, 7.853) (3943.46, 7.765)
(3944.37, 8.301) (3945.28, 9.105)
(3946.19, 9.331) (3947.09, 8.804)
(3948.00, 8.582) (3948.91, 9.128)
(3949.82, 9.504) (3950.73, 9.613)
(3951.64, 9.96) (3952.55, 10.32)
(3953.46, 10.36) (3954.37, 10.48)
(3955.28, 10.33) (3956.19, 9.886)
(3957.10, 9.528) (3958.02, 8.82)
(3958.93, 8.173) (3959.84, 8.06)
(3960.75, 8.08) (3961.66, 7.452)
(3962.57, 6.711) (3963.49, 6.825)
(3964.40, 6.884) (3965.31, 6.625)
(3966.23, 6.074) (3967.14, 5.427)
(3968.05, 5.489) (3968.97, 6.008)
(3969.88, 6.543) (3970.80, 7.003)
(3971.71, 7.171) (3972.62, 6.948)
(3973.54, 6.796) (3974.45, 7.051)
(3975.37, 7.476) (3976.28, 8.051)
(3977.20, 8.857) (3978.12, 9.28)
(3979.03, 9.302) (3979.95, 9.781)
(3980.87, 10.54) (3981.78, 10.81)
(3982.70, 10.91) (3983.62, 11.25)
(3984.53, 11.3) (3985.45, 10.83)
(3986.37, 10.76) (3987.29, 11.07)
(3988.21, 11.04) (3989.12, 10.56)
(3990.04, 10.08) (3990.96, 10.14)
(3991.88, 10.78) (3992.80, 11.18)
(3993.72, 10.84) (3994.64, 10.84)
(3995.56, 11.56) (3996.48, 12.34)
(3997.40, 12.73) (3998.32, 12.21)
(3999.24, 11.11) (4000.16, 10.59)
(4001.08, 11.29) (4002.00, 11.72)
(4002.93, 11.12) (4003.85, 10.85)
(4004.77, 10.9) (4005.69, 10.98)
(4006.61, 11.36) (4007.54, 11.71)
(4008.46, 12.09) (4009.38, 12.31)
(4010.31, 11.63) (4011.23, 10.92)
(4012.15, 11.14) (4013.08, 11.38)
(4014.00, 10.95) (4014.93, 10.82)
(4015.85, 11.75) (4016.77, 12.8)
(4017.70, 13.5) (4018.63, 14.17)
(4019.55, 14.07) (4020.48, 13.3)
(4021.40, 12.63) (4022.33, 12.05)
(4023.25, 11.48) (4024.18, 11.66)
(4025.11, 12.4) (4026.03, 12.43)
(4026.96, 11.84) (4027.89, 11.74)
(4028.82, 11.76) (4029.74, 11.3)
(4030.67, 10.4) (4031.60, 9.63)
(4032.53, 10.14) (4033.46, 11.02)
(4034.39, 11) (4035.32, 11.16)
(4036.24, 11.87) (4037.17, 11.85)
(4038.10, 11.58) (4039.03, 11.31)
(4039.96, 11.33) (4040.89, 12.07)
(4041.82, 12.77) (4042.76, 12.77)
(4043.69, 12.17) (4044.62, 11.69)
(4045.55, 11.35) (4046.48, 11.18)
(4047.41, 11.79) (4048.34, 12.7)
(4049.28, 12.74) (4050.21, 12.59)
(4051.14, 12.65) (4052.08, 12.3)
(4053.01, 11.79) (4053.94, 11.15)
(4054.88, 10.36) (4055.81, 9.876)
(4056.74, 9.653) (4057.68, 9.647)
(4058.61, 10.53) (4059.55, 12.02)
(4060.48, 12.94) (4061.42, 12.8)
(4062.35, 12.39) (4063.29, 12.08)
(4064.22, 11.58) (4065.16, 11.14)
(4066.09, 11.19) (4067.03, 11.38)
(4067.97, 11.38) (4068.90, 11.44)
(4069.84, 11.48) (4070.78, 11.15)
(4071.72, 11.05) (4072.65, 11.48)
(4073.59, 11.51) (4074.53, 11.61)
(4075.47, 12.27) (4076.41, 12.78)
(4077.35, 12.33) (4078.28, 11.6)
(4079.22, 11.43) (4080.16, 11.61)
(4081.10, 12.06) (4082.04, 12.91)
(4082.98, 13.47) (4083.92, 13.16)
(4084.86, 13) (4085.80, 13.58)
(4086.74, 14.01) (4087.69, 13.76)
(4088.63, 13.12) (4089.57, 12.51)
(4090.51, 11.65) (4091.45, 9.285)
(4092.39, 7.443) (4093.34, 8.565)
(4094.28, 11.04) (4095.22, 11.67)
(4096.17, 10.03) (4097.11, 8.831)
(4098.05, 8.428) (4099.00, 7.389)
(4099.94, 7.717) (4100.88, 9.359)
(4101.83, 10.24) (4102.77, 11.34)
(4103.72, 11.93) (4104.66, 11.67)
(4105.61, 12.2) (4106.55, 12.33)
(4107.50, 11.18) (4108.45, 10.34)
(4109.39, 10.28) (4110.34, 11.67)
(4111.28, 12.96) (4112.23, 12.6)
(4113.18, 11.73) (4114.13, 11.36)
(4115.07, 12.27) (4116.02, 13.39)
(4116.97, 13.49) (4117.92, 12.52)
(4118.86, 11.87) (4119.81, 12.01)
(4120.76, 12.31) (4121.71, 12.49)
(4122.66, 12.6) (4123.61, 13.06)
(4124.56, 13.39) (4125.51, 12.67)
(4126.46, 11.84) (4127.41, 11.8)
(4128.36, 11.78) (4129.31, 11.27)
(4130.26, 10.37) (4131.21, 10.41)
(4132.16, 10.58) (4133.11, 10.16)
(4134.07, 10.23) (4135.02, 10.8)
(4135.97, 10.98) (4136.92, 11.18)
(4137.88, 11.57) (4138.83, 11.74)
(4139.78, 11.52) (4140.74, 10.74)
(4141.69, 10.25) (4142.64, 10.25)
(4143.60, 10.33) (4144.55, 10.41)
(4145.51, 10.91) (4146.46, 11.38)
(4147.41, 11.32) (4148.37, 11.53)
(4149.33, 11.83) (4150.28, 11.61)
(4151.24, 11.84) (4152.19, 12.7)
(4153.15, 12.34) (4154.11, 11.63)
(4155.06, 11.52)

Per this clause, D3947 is 0.28 mag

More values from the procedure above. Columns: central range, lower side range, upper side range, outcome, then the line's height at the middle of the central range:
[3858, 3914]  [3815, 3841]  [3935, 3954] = -0.195 mag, 7.84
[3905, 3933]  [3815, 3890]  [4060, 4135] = 0.048 mag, 9.23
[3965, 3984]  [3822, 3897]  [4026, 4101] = 0.256 mag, 10.1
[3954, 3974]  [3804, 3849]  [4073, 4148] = 0.255 mag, 9.5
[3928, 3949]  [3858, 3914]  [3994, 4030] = 0.379 mag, 10.4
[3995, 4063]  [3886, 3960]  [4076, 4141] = -0.144 mag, 10.3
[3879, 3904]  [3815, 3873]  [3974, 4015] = 0.090 mag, 9.11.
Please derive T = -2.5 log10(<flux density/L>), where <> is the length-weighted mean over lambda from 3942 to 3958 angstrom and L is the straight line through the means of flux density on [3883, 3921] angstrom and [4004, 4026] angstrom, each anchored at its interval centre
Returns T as 0.10 mag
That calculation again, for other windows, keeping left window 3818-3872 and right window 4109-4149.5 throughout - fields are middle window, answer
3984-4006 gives -0.108 mag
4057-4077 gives -0.069 mag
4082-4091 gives -0.182 mag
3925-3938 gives 0.366 mag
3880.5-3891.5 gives 0.117 mag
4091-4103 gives 0.204 mag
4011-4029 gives -0.175 mag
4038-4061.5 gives -0.096 mag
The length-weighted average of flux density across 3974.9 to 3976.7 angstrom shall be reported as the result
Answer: 7.76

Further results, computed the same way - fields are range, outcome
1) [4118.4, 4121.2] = 12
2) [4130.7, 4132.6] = 10.5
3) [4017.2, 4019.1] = 13.8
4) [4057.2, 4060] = 10.7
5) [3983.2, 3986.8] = 11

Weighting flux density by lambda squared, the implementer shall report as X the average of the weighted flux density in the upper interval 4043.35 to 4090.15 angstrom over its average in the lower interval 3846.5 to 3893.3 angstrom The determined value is 1.45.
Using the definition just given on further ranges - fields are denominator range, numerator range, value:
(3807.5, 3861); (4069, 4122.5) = 1.68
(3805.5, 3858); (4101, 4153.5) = 1.72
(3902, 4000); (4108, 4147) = 1.42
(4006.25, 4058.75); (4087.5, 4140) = 1.00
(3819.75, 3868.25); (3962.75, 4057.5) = 1.42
